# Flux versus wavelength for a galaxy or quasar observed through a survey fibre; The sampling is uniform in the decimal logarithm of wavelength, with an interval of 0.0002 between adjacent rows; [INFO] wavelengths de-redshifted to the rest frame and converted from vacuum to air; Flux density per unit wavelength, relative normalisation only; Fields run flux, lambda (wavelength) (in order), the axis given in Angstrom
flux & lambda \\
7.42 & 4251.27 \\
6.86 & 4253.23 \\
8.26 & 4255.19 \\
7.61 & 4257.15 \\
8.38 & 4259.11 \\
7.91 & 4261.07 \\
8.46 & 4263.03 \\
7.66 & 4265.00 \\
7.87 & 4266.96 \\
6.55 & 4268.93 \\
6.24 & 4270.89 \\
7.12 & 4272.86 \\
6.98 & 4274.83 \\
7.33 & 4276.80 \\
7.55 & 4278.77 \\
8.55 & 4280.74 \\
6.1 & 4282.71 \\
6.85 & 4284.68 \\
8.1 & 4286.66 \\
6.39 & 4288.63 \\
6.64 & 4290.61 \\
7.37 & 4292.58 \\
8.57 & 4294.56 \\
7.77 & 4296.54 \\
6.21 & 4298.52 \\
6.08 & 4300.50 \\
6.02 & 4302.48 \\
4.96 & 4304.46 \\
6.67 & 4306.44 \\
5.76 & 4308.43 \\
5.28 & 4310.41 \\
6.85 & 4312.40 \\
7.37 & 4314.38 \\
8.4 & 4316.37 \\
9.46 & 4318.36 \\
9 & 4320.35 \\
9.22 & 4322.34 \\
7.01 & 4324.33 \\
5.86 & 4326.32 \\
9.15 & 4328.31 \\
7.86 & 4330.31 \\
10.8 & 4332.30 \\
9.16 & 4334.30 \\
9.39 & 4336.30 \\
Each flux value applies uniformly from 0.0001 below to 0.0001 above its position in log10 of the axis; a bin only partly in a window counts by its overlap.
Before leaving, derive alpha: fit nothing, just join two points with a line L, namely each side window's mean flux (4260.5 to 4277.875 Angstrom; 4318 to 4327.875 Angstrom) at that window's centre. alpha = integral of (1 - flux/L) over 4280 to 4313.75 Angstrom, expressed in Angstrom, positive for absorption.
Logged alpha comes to 4.4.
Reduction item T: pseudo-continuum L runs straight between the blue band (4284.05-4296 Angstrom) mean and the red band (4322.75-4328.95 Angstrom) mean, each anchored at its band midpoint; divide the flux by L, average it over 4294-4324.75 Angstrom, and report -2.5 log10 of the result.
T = 0.04 mag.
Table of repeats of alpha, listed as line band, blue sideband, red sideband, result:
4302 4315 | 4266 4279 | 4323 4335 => 2.92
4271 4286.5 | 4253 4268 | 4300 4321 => 0.69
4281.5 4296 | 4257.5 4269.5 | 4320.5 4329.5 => 1.26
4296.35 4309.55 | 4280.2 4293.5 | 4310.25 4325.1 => 2.52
